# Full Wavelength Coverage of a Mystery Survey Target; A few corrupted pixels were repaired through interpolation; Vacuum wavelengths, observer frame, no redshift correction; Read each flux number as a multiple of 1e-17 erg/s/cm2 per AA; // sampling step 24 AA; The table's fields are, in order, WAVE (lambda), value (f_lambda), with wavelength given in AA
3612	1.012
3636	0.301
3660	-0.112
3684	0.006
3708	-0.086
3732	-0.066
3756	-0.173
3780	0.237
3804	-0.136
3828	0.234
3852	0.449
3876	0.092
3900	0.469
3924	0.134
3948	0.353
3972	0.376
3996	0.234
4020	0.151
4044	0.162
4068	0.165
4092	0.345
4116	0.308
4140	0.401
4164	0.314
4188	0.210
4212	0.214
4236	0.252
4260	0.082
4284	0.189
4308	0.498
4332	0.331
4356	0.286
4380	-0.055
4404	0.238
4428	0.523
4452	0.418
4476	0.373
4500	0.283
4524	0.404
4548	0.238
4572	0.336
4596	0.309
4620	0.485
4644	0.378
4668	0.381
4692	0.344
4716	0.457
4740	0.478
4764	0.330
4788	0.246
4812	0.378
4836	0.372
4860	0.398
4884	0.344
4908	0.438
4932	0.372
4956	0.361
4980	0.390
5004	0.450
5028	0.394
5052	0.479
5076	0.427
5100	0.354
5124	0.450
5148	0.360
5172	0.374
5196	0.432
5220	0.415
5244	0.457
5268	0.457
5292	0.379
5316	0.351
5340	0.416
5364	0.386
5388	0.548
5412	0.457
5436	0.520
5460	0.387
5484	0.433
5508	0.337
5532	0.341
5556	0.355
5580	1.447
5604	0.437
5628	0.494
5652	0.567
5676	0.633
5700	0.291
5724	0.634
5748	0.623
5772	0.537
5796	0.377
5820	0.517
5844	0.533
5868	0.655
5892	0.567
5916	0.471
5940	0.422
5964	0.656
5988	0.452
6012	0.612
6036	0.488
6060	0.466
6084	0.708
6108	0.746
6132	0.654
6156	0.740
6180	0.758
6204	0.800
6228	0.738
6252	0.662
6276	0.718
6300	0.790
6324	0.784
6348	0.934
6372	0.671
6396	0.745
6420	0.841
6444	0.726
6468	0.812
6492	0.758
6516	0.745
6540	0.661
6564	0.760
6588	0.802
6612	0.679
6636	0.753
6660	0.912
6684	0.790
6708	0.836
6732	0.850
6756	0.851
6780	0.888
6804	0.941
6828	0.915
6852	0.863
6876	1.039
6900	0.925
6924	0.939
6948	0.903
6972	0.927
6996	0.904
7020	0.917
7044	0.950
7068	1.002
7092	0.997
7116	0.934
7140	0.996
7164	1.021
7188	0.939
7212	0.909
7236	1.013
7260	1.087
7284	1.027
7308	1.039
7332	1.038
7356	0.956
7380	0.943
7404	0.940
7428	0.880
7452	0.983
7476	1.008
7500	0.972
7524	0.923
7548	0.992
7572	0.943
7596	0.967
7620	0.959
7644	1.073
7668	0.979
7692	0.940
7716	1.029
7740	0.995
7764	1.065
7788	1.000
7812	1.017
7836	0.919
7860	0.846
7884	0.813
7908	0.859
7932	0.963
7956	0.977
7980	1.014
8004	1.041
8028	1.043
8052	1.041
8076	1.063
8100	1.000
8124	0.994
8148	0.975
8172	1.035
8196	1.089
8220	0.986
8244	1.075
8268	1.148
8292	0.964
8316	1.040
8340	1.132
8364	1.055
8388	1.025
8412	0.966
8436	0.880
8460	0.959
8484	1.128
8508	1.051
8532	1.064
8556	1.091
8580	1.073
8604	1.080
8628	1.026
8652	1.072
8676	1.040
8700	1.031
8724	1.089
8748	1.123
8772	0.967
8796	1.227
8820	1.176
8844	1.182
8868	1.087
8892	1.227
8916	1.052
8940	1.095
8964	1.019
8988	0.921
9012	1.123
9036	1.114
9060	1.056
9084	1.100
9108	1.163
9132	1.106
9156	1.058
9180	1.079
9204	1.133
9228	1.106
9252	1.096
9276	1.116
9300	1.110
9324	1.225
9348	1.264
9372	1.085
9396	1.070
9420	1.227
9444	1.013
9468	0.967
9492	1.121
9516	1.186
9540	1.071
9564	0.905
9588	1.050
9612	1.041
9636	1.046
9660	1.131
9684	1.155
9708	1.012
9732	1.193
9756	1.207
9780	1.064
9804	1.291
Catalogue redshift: 0.52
